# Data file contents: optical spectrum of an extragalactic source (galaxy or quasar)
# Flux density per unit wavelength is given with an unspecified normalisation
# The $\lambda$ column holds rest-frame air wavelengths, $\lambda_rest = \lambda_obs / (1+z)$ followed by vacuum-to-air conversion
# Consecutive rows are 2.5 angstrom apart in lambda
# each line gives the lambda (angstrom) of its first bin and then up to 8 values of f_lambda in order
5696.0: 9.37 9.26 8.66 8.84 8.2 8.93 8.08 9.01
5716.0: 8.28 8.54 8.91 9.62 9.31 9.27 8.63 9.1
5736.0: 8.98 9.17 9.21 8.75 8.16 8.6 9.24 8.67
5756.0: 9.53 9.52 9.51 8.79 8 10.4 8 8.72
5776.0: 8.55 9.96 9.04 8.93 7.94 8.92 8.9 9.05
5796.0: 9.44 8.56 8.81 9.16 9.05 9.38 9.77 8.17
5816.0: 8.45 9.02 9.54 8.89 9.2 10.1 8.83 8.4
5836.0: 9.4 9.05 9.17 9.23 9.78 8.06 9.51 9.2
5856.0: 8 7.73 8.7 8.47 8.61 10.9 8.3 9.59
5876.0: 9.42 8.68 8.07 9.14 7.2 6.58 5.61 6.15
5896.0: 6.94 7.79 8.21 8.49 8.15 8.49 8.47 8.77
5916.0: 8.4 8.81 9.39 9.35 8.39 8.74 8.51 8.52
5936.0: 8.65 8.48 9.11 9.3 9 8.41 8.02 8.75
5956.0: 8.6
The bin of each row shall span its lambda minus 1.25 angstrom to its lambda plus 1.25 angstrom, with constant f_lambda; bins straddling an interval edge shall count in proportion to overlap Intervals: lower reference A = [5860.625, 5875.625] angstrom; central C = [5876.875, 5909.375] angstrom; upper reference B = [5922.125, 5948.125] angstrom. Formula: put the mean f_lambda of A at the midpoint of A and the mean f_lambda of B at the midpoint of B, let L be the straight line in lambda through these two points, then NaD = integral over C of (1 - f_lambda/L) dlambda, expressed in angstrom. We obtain 4.8 angstrom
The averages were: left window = 9.14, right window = 8.79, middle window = 7.66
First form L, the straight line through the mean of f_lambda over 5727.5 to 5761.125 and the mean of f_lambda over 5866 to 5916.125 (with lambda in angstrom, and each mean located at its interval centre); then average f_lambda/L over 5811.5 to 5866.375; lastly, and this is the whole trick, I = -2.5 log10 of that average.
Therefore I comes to -0.05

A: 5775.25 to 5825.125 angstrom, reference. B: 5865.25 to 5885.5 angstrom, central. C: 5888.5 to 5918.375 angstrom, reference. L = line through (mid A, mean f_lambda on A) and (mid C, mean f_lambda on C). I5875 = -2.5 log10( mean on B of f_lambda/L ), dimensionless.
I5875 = -0.12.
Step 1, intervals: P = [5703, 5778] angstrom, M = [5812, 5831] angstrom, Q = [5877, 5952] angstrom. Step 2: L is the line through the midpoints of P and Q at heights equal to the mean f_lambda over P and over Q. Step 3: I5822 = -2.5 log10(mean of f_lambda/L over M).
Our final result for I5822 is -0.05 mag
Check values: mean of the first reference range 8.9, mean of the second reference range 8.27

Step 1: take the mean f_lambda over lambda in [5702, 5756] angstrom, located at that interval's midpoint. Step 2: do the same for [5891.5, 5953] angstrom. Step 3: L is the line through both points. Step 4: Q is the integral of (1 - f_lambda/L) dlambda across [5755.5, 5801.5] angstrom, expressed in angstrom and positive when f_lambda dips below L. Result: -1.2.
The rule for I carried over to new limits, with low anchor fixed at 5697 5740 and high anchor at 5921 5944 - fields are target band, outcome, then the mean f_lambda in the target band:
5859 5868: 0.01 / 8.71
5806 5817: -0.02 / 8.97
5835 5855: -0.04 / 9.16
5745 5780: -0.01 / 8.98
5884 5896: 0.31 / 6.61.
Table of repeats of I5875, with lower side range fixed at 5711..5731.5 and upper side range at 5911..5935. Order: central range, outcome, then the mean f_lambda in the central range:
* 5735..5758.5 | -0.01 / 8.95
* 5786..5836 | -0.02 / 9.02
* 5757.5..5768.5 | -0.03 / 9.11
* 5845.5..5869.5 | -0.01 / 8.85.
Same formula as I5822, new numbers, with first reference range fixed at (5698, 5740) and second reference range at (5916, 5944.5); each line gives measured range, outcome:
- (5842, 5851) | -0.03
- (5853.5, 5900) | 0.09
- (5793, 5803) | -0.02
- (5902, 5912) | 0.05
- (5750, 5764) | -0.05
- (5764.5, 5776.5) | 0.01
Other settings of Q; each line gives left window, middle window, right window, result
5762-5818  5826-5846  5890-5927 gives -1.4 angstrom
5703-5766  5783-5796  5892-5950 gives -0.1 angstrom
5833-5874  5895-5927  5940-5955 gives 1.4 angstrom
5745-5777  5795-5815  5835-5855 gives 0.0 angstrom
